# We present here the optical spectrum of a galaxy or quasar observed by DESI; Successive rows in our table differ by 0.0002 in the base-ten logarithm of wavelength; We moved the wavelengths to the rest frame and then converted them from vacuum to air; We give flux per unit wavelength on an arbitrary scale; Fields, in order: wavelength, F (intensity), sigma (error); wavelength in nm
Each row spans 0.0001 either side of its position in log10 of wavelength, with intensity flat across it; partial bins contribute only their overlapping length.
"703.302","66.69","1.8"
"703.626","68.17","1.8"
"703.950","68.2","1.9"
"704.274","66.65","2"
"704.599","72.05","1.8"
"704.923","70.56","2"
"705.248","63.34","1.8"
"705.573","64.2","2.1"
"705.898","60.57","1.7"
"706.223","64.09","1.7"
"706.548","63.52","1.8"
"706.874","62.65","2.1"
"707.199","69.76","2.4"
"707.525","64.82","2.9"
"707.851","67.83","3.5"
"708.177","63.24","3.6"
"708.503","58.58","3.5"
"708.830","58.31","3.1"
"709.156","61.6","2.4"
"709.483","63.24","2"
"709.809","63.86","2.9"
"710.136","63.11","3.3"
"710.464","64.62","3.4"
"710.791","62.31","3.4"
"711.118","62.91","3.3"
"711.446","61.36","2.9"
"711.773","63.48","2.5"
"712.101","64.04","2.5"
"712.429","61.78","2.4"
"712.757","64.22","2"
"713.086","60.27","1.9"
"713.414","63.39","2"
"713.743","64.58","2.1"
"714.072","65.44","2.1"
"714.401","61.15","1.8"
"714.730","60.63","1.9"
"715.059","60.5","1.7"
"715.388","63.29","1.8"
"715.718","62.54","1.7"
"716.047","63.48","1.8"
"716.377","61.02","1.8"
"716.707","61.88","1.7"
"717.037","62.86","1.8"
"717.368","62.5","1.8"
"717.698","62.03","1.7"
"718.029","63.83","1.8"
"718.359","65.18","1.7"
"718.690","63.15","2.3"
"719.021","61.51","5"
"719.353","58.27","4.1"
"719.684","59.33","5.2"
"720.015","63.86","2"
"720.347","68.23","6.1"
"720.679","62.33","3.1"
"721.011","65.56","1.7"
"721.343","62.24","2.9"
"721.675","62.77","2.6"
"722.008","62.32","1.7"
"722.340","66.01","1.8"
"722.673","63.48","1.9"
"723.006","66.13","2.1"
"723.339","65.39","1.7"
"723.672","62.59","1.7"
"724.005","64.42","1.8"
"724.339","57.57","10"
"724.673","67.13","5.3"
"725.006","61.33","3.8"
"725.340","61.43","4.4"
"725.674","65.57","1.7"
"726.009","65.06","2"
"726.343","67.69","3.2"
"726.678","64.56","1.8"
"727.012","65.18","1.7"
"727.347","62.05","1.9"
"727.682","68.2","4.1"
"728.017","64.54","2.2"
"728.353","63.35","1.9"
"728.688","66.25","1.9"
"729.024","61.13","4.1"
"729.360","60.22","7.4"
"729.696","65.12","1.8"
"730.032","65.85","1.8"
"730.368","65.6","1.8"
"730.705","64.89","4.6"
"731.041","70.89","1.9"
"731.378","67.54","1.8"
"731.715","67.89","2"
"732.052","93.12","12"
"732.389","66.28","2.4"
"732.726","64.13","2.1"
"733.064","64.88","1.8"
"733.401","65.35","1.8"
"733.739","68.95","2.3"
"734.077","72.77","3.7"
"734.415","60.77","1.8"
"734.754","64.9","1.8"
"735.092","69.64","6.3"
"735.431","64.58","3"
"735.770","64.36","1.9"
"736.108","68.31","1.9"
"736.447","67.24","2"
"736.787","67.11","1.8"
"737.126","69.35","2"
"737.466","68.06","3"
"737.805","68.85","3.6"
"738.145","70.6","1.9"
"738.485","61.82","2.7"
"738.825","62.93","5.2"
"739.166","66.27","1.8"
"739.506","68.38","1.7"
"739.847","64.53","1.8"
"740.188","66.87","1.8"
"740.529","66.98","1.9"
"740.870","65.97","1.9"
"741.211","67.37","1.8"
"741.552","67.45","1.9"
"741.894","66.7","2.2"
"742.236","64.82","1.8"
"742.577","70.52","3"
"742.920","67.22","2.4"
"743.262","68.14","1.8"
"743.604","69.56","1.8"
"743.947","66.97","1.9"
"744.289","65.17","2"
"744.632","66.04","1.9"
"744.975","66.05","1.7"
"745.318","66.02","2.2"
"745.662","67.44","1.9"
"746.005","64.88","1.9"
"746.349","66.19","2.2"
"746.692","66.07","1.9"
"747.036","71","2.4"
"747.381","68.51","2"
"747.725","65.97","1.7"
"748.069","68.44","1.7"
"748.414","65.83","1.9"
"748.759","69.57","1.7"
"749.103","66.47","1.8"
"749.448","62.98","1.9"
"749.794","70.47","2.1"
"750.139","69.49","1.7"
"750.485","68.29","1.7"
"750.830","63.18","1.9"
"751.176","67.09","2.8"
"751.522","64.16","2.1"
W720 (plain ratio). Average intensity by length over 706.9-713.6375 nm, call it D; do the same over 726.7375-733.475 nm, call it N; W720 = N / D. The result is 1.1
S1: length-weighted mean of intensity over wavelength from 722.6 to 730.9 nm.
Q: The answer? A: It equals 64.2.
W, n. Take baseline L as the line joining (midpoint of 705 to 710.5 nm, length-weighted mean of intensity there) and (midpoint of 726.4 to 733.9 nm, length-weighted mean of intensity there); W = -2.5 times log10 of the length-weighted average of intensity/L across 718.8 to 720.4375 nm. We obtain 0.054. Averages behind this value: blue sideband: 63.4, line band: 62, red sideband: 66.7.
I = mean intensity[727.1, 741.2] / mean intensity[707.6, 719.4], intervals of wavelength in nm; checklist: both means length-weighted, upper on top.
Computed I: 1.07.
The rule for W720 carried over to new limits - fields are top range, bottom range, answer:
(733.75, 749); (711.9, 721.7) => 1.07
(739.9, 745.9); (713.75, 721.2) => 1.07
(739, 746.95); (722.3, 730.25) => 1.04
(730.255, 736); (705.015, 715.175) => 1.08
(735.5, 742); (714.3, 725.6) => 1.06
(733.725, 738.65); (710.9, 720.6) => 1.07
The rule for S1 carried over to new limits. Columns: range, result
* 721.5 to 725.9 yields 63.6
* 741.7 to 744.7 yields 67.3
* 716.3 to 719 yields 62.8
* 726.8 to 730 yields 64.1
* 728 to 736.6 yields 66.9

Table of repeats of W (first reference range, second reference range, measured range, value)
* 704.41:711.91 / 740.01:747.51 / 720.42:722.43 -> 0.02 mag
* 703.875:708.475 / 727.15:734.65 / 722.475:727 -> 0.04 mag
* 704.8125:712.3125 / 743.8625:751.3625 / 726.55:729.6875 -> 0.02 mag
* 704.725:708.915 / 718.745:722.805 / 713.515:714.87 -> 0.01 mag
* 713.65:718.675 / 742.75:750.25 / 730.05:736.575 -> -0.04 mag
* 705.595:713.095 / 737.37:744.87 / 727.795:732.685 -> -0.03 mag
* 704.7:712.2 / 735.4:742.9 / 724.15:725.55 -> 0.06 mag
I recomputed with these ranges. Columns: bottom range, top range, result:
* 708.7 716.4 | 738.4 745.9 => 1.06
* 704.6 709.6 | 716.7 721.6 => 0.98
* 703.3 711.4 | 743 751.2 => 1.04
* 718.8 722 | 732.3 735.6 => 1.06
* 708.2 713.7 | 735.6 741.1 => 1.07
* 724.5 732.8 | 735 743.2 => 1.01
